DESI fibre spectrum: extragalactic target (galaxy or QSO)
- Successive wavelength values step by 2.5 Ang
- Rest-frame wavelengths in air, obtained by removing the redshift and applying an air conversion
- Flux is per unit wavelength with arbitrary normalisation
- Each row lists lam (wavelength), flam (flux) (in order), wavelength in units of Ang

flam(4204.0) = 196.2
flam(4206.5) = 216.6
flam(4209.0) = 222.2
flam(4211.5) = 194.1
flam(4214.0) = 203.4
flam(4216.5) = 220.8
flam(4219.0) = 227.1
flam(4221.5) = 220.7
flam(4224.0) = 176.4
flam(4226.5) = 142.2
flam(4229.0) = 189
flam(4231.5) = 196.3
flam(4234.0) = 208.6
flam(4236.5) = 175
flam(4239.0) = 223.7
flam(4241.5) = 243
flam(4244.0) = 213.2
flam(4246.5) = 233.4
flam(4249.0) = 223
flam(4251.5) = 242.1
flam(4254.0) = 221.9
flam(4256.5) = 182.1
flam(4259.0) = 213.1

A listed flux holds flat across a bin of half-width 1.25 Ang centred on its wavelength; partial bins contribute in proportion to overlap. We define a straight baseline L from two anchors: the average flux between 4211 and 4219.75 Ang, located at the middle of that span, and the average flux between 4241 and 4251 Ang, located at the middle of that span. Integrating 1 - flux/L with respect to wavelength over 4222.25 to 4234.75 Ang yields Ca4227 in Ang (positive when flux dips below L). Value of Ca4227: 2.05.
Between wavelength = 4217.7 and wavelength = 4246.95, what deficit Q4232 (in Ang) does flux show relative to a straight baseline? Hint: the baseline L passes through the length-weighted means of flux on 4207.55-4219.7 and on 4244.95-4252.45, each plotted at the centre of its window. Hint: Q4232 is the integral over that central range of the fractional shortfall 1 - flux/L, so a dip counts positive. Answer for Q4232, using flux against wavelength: 2.6 Ang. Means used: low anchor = 213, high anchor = 232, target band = 203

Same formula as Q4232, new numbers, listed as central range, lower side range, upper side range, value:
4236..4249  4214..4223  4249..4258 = -0.2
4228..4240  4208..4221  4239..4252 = 1.4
